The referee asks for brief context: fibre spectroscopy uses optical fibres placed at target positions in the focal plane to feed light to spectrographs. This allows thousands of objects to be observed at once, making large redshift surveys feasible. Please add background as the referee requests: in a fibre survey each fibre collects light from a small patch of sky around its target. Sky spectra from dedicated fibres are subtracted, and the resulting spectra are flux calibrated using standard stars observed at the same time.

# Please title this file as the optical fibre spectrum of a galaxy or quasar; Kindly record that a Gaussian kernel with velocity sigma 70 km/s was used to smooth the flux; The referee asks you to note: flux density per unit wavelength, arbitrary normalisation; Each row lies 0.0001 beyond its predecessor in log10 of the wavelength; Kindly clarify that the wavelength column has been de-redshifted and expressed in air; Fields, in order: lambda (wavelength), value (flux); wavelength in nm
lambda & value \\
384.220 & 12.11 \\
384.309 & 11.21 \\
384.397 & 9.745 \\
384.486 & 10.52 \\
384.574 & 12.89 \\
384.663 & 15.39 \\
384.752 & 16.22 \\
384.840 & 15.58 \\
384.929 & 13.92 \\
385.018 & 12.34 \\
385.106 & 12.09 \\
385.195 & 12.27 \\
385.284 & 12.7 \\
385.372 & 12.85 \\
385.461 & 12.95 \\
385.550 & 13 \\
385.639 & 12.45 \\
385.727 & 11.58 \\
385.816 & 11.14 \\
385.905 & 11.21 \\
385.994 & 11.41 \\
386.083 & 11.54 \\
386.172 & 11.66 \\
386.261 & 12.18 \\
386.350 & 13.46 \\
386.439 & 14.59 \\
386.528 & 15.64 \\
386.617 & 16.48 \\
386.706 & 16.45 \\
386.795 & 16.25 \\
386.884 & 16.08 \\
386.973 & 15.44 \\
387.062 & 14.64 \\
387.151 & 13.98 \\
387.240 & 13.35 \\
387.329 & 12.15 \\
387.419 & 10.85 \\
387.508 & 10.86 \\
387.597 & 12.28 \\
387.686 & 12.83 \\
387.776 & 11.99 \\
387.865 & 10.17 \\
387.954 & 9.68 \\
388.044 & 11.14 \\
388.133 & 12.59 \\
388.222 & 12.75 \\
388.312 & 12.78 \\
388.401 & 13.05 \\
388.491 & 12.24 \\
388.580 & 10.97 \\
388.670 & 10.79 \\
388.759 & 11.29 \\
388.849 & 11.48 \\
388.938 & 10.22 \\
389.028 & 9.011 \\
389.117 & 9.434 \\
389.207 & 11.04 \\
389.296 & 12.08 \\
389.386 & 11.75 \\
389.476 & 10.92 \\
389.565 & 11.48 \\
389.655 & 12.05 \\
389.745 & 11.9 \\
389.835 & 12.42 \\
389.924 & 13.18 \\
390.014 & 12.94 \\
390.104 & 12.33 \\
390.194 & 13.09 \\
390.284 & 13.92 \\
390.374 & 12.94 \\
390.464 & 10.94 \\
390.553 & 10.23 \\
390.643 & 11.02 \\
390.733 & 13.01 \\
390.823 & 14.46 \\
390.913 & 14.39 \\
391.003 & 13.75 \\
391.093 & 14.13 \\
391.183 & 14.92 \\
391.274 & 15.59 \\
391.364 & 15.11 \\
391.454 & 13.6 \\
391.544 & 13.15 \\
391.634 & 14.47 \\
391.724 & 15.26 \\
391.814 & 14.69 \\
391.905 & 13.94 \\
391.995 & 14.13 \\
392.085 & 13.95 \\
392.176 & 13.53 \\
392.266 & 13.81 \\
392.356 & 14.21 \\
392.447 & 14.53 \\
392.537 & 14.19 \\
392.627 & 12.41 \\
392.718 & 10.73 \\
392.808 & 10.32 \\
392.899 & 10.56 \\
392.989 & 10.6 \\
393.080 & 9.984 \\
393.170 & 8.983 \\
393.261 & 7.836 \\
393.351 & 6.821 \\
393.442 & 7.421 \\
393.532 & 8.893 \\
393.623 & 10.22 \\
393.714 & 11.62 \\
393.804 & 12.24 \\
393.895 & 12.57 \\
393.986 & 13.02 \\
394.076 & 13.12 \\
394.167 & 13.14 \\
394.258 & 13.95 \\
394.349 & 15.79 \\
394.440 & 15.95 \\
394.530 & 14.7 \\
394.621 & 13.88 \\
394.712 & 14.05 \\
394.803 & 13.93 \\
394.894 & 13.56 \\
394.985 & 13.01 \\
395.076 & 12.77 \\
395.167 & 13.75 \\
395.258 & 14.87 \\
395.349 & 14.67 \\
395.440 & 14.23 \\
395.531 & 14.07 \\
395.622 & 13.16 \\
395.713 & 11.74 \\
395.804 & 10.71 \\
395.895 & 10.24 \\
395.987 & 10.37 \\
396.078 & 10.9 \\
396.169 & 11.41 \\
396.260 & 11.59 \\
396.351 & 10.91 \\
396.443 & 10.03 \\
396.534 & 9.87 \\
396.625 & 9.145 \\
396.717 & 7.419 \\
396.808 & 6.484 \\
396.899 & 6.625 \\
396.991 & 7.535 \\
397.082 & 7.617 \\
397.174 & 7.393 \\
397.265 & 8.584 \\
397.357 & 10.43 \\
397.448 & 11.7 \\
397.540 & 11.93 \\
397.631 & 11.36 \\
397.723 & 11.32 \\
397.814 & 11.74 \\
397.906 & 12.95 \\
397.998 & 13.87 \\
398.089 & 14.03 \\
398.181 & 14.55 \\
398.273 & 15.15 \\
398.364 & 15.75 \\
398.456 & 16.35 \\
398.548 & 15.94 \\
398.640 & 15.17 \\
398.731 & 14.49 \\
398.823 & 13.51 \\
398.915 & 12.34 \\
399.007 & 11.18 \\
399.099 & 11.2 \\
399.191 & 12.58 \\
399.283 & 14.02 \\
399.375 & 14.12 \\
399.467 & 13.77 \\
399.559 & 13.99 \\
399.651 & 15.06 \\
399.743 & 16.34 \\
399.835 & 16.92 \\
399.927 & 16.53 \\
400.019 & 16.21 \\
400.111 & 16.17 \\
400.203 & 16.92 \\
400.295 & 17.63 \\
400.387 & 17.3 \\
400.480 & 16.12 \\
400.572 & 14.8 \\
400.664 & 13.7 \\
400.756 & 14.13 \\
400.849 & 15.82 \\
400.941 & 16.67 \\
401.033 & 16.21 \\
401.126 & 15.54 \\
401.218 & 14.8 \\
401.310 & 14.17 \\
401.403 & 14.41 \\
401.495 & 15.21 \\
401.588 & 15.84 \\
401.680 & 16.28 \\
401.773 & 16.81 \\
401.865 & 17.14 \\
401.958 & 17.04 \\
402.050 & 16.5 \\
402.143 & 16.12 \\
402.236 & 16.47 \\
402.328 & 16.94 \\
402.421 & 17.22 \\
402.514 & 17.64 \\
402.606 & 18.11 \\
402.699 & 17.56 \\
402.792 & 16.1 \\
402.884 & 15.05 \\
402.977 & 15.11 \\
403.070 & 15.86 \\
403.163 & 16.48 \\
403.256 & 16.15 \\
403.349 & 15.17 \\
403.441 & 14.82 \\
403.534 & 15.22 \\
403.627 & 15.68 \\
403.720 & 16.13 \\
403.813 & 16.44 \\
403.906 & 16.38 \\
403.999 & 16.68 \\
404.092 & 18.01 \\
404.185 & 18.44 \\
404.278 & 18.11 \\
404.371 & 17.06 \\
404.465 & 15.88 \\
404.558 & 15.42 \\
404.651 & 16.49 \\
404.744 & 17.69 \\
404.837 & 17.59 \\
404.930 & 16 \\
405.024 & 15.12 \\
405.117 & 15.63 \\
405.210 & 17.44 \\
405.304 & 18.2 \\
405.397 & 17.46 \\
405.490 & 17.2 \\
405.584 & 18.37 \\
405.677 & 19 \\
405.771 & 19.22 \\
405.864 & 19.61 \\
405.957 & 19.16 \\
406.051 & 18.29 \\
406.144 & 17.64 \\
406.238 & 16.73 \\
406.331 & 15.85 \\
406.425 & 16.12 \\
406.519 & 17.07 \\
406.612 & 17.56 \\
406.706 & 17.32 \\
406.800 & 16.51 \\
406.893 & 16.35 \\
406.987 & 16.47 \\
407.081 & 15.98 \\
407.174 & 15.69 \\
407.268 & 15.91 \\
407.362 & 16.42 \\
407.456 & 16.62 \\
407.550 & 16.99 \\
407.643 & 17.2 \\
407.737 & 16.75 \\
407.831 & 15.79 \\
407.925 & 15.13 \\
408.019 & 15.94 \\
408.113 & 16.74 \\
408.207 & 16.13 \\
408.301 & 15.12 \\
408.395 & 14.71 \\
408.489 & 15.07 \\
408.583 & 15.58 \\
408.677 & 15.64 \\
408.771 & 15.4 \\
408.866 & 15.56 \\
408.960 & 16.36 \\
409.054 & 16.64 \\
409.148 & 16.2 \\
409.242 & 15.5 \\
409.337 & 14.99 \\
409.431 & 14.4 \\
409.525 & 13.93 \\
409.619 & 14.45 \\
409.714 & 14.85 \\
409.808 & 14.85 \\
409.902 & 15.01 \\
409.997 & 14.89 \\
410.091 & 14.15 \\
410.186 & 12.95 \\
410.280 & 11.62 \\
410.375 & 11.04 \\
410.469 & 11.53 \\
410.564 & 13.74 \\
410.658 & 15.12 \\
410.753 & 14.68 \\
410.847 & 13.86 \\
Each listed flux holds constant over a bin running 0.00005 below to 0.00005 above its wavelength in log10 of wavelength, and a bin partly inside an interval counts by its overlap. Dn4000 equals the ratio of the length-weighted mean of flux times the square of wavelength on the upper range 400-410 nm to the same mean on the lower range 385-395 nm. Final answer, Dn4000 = 1.40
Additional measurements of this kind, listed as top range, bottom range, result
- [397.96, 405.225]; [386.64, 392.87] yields 1.31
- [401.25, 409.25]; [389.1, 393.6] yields 1.44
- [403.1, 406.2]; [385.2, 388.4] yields 1.45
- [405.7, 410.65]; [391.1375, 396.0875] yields 1.33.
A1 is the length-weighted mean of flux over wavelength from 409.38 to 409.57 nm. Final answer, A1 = 14.2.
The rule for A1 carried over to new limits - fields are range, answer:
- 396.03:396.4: 11.2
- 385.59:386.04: 11.6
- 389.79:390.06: 12.9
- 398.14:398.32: 14.9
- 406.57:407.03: 16.8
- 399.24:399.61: 14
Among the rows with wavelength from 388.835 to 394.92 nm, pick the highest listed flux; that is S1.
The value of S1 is 15.95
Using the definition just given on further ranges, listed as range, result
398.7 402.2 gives 17.63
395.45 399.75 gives 16.35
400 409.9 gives 19.61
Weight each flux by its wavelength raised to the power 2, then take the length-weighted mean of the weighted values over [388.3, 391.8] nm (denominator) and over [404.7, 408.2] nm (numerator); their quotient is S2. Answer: 1.47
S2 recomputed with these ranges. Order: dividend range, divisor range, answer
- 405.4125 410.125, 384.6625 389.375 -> 1.43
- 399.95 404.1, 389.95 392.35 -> 1.25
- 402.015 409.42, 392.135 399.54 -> 1.44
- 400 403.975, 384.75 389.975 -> 1.38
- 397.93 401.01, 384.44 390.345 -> 1.26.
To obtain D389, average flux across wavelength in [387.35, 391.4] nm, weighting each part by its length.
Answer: 12.1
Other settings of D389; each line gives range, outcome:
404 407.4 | 17.1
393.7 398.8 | 12.3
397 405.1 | 15.1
